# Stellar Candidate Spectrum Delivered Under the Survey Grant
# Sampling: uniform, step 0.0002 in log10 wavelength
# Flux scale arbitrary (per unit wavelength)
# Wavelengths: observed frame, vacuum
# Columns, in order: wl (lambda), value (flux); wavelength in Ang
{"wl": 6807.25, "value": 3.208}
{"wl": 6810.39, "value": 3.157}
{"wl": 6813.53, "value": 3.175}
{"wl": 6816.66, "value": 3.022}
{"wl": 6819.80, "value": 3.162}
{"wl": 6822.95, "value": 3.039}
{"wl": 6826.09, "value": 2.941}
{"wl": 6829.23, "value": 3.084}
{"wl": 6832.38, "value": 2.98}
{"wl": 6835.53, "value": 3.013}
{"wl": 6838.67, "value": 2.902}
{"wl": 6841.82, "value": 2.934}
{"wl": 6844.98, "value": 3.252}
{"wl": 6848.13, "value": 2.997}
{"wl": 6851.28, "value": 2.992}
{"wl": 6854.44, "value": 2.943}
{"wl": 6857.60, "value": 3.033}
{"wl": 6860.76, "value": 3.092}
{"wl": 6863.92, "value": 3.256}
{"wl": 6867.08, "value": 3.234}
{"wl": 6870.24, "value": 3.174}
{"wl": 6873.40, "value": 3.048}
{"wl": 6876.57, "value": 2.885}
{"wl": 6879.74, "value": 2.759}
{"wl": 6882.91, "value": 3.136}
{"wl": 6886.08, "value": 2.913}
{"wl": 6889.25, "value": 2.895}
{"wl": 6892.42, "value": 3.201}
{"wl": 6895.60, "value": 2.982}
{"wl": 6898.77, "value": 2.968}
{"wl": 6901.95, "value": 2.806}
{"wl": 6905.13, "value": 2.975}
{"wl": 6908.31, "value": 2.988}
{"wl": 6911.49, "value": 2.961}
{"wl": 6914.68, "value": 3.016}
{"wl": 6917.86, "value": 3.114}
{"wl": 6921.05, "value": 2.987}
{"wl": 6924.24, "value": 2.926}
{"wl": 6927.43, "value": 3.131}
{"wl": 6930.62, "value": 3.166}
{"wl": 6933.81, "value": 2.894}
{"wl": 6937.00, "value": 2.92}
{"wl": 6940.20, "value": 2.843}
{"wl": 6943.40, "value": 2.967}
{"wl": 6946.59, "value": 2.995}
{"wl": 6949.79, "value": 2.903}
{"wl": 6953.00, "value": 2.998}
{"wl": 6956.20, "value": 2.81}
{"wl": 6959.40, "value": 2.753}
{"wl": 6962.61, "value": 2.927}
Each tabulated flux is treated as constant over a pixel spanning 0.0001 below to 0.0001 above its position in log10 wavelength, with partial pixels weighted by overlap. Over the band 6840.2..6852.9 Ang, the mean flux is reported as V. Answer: 3.04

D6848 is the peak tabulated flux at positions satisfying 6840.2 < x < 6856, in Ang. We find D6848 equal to 3.252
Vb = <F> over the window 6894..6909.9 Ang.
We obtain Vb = 2.94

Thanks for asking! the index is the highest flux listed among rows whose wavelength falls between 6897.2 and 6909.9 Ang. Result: 2.988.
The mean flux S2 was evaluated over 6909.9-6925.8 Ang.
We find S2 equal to 3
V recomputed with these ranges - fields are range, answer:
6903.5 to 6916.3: 2.98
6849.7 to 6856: 2.97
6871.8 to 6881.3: 2.9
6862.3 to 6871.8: 3.22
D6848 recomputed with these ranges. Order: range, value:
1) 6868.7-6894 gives 3.201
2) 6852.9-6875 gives 3.256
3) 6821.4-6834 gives 3.084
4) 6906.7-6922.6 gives 3.114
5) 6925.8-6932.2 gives 3.166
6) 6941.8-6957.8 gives 2.998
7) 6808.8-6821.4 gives 3.175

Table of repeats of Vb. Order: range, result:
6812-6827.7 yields 3.07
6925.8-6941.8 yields 2.99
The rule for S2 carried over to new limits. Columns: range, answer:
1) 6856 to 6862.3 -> 3.06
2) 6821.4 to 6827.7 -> 2.99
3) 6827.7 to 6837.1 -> 3.02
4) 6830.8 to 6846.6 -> 3.02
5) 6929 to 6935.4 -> 3.03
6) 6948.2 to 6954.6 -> 2.95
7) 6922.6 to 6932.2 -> 3.07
